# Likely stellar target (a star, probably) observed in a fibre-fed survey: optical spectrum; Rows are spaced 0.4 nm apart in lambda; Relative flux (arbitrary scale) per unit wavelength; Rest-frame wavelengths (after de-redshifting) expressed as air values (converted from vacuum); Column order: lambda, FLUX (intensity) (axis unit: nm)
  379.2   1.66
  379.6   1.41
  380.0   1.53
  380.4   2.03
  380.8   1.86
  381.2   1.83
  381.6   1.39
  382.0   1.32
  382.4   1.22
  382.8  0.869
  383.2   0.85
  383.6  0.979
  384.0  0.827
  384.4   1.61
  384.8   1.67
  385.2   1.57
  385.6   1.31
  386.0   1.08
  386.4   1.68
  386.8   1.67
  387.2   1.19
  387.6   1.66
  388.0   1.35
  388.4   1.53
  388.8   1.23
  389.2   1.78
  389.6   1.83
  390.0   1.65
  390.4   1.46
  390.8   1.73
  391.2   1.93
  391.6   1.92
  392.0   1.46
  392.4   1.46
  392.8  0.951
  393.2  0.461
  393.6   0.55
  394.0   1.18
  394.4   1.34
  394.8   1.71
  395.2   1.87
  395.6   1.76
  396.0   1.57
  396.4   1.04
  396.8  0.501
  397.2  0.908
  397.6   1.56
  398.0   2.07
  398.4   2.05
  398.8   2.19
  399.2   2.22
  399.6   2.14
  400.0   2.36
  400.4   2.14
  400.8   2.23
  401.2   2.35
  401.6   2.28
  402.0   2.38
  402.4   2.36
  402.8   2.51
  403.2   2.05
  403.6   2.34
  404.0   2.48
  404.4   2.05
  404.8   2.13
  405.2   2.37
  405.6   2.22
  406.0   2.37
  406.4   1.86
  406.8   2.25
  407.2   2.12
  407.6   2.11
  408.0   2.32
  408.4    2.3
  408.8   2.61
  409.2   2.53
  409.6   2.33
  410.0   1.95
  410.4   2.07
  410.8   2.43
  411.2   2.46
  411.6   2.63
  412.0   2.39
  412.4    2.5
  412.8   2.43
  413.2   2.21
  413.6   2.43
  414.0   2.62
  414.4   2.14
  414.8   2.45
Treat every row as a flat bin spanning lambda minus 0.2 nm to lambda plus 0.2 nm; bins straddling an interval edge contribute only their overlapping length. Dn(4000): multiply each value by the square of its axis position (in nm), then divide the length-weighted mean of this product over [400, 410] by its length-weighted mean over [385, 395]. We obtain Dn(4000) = 1.72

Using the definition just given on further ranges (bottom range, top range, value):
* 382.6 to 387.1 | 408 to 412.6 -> 2.11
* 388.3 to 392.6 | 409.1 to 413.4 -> 1.59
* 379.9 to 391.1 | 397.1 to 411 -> 1.66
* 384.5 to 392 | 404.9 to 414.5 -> 1.65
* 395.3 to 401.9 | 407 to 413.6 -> 1.34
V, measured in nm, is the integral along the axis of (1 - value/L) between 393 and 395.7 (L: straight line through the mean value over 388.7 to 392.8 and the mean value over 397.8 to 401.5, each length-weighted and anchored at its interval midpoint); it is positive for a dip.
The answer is 0.90 nm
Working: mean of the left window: 1.62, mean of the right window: 2.2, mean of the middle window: 1.25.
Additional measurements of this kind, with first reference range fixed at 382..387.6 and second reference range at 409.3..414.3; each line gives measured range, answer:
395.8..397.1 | 0.537 nm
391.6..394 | 0.789 nm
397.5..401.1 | -0.498 nm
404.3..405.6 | -0.064 nm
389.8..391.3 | -0.156 nm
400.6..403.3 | -0.470 nm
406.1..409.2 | -0.061 nm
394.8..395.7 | -0.049 nm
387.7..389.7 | -0.126 nm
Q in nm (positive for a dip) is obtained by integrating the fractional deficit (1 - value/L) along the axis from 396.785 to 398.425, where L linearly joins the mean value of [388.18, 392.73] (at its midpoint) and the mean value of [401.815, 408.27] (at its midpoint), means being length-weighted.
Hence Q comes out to 0.41 nm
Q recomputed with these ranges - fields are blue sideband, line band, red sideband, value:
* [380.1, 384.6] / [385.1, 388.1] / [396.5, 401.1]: 0.080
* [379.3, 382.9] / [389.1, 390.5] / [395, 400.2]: -0.060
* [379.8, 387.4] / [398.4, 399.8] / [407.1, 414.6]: -0.164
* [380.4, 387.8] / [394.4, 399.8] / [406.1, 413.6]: 0.605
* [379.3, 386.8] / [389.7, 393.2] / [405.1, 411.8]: 0.362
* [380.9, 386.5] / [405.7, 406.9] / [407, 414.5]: 0.011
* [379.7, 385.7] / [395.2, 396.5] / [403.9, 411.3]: 0.207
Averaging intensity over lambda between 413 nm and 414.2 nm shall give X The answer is 2.42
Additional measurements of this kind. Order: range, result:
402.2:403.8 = 2.31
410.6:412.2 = 2.48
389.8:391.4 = 1.69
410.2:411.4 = 2.32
